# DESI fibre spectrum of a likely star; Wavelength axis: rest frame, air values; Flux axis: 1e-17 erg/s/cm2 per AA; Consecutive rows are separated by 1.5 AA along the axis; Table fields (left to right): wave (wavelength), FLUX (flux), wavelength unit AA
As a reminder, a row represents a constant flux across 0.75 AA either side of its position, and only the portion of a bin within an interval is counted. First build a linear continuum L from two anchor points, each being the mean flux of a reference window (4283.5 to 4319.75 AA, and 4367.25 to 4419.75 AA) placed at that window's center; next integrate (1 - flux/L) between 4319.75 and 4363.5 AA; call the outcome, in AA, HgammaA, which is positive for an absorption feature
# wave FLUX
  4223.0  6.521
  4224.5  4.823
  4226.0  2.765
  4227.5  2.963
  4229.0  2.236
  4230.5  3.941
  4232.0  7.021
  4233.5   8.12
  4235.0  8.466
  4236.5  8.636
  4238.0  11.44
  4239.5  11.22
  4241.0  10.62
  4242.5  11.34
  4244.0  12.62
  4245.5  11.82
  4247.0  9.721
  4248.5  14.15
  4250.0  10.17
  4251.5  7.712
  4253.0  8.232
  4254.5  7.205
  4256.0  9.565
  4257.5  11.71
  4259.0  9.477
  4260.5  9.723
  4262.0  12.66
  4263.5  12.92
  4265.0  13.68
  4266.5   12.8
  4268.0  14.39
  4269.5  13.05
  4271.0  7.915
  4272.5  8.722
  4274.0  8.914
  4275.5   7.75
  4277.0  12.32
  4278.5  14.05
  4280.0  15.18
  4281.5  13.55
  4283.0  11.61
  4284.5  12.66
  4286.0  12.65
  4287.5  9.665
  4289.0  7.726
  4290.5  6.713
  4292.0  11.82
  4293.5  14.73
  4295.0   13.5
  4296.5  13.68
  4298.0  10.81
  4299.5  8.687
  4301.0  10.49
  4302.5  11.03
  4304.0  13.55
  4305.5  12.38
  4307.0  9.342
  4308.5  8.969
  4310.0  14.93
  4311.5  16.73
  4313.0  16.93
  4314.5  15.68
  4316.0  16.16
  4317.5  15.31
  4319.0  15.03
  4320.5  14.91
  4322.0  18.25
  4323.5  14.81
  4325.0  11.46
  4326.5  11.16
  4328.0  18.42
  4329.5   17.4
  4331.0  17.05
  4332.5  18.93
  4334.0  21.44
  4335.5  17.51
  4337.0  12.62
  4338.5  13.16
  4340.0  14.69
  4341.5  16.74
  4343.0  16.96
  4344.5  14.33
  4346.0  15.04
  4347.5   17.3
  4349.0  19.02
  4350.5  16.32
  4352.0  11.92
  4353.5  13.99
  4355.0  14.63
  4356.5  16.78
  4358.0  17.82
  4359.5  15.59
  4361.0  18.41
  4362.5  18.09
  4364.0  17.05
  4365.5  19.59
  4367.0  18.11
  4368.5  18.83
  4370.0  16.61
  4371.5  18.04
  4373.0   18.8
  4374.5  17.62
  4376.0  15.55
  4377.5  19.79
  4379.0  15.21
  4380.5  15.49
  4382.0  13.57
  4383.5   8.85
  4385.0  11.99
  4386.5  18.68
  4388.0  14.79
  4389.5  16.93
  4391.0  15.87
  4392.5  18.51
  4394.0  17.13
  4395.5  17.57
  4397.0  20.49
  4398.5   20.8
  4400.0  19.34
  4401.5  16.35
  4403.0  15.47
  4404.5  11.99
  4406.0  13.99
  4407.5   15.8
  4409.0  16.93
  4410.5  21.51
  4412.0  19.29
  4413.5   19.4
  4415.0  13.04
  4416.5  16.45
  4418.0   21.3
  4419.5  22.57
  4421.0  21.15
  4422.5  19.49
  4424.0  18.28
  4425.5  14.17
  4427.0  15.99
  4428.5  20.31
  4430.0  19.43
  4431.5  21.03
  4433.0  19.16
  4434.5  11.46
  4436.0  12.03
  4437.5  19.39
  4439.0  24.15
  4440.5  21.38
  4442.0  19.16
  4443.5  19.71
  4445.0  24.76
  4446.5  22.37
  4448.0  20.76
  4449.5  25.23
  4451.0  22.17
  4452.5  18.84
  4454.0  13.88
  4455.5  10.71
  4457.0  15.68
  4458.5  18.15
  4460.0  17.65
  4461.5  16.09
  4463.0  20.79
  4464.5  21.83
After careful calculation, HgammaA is -5.0 AA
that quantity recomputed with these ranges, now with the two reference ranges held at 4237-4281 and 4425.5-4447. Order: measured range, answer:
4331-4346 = -1.63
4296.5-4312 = 1.68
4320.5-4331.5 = -1.03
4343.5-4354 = -0.25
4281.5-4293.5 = 1.43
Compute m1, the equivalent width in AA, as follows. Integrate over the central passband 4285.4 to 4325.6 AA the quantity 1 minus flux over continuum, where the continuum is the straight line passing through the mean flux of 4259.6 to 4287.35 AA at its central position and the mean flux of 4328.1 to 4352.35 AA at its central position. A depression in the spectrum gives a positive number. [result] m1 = 3.7 AA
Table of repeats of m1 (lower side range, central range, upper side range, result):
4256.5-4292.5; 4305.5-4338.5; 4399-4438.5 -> -4.6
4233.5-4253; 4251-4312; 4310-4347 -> 7.4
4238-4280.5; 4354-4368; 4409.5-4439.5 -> -1.5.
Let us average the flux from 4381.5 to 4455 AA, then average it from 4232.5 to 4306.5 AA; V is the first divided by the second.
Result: 1.63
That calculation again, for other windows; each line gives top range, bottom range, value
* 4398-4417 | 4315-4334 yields 1.06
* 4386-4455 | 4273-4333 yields 1.41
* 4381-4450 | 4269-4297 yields 1.58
